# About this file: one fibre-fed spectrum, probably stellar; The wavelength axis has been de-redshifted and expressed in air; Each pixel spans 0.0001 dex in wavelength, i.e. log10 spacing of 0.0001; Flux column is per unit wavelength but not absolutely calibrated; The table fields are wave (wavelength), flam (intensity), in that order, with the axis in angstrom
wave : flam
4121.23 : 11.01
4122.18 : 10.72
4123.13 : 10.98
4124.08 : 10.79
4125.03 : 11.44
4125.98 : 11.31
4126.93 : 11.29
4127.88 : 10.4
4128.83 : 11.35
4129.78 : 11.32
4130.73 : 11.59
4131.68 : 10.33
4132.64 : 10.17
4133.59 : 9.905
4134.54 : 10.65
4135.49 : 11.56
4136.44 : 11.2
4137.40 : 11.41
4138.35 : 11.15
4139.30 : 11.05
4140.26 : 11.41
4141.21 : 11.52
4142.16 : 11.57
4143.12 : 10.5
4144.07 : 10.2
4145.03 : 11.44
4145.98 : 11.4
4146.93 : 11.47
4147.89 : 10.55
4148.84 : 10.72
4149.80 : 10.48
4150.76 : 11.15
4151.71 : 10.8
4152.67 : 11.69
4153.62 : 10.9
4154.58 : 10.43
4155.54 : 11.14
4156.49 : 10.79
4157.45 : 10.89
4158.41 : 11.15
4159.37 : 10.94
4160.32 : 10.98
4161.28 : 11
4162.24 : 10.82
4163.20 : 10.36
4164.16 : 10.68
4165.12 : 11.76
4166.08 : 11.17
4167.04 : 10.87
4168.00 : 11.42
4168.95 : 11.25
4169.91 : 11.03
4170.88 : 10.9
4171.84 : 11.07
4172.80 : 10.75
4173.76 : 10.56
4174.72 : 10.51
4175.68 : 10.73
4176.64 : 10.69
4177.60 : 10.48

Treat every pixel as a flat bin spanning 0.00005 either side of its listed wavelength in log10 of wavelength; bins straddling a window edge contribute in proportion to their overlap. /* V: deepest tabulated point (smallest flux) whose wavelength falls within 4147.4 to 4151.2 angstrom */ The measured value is 10.48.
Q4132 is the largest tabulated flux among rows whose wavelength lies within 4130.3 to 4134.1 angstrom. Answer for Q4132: 11.59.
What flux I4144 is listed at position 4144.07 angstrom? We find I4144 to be 10.2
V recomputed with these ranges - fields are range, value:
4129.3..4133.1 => 10.17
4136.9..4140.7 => 11.05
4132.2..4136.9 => 9.905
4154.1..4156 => 10.43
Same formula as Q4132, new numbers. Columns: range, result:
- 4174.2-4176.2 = 10.73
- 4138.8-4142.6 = 11.57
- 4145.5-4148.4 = 11.47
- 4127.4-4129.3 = 11.35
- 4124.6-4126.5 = 11.44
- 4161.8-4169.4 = 11.76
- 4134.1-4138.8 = 11.56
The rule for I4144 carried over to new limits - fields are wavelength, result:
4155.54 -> 11.14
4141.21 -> 11.52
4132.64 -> 10.17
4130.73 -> 11.59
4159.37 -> 10.94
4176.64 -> 10.69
